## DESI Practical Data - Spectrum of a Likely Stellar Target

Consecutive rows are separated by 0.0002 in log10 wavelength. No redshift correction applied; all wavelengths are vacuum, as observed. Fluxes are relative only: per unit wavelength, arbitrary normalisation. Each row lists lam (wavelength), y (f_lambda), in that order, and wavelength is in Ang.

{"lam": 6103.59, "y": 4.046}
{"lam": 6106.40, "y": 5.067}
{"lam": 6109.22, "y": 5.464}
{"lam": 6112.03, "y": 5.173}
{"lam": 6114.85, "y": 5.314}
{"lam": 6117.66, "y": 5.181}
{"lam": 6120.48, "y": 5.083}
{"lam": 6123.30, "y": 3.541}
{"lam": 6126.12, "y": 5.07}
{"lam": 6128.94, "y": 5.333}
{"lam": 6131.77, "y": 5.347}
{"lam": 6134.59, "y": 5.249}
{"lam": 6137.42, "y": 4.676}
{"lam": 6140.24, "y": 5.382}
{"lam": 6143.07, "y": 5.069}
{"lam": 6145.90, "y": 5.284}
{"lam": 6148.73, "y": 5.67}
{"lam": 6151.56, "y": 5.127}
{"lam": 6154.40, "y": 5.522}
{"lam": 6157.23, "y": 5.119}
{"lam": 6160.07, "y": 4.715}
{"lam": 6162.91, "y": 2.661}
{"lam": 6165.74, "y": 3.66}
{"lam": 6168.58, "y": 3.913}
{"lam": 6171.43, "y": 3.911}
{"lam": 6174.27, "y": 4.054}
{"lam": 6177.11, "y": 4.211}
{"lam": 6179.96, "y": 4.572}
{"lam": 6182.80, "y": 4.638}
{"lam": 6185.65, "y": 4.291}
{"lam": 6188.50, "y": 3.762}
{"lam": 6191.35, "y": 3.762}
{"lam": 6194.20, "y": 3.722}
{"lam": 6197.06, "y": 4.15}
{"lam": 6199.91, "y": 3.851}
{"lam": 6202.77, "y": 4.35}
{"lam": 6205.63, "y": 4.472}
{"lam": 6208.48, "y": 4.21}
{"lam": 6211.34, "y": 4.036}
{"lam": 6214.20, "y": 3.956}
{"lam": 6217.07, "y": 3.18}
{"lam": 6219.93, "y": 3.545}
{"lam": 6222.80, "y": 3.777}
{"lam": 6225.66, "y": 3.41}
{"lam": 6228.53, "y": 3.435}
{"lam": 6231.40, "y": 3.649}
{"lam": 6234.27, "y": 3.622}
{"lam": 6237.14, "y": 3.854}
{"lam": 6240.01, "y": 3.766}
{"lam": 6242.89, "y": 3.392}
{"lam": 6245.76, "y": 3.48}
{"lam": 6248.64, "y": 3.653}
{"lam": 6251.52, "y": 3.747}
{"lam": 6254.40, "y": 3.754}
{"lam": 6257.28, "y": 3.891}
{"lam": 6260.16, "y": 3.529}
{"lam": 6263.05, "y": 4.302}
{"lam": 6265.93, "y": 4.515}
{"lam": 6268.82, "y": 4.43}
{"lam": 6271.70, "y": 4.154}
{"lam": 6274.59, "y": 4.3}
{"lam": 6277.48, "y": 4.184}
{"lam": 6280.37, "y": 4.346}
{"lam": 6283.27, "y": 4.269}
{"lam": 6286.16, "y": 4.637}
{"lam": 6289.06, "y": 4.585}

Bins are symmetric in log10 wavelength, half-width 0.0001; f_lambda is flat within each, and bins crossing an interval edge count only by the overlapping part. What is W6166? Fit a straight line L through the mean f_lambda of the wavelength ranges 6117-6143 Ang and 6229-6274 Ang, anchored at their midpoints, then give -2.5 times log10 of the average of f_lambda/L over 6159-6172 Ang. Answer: 0.24 mag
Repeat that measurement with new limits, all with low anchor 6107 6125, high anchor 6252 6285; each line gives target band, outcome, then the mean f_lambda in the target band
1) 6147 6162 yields -0.08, 5.14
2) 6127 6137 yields -0.08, 5.23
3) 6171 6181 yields 0.11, 4.2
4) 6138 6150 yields -0.11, 5.3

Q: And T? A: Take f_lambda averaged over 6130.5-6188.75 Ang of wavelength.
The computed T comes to 4.63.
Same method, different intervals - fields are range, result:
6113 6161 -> 5.1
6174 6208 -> 4.16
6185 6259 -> 3.79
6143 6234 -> 4.16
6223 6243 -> 3.61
